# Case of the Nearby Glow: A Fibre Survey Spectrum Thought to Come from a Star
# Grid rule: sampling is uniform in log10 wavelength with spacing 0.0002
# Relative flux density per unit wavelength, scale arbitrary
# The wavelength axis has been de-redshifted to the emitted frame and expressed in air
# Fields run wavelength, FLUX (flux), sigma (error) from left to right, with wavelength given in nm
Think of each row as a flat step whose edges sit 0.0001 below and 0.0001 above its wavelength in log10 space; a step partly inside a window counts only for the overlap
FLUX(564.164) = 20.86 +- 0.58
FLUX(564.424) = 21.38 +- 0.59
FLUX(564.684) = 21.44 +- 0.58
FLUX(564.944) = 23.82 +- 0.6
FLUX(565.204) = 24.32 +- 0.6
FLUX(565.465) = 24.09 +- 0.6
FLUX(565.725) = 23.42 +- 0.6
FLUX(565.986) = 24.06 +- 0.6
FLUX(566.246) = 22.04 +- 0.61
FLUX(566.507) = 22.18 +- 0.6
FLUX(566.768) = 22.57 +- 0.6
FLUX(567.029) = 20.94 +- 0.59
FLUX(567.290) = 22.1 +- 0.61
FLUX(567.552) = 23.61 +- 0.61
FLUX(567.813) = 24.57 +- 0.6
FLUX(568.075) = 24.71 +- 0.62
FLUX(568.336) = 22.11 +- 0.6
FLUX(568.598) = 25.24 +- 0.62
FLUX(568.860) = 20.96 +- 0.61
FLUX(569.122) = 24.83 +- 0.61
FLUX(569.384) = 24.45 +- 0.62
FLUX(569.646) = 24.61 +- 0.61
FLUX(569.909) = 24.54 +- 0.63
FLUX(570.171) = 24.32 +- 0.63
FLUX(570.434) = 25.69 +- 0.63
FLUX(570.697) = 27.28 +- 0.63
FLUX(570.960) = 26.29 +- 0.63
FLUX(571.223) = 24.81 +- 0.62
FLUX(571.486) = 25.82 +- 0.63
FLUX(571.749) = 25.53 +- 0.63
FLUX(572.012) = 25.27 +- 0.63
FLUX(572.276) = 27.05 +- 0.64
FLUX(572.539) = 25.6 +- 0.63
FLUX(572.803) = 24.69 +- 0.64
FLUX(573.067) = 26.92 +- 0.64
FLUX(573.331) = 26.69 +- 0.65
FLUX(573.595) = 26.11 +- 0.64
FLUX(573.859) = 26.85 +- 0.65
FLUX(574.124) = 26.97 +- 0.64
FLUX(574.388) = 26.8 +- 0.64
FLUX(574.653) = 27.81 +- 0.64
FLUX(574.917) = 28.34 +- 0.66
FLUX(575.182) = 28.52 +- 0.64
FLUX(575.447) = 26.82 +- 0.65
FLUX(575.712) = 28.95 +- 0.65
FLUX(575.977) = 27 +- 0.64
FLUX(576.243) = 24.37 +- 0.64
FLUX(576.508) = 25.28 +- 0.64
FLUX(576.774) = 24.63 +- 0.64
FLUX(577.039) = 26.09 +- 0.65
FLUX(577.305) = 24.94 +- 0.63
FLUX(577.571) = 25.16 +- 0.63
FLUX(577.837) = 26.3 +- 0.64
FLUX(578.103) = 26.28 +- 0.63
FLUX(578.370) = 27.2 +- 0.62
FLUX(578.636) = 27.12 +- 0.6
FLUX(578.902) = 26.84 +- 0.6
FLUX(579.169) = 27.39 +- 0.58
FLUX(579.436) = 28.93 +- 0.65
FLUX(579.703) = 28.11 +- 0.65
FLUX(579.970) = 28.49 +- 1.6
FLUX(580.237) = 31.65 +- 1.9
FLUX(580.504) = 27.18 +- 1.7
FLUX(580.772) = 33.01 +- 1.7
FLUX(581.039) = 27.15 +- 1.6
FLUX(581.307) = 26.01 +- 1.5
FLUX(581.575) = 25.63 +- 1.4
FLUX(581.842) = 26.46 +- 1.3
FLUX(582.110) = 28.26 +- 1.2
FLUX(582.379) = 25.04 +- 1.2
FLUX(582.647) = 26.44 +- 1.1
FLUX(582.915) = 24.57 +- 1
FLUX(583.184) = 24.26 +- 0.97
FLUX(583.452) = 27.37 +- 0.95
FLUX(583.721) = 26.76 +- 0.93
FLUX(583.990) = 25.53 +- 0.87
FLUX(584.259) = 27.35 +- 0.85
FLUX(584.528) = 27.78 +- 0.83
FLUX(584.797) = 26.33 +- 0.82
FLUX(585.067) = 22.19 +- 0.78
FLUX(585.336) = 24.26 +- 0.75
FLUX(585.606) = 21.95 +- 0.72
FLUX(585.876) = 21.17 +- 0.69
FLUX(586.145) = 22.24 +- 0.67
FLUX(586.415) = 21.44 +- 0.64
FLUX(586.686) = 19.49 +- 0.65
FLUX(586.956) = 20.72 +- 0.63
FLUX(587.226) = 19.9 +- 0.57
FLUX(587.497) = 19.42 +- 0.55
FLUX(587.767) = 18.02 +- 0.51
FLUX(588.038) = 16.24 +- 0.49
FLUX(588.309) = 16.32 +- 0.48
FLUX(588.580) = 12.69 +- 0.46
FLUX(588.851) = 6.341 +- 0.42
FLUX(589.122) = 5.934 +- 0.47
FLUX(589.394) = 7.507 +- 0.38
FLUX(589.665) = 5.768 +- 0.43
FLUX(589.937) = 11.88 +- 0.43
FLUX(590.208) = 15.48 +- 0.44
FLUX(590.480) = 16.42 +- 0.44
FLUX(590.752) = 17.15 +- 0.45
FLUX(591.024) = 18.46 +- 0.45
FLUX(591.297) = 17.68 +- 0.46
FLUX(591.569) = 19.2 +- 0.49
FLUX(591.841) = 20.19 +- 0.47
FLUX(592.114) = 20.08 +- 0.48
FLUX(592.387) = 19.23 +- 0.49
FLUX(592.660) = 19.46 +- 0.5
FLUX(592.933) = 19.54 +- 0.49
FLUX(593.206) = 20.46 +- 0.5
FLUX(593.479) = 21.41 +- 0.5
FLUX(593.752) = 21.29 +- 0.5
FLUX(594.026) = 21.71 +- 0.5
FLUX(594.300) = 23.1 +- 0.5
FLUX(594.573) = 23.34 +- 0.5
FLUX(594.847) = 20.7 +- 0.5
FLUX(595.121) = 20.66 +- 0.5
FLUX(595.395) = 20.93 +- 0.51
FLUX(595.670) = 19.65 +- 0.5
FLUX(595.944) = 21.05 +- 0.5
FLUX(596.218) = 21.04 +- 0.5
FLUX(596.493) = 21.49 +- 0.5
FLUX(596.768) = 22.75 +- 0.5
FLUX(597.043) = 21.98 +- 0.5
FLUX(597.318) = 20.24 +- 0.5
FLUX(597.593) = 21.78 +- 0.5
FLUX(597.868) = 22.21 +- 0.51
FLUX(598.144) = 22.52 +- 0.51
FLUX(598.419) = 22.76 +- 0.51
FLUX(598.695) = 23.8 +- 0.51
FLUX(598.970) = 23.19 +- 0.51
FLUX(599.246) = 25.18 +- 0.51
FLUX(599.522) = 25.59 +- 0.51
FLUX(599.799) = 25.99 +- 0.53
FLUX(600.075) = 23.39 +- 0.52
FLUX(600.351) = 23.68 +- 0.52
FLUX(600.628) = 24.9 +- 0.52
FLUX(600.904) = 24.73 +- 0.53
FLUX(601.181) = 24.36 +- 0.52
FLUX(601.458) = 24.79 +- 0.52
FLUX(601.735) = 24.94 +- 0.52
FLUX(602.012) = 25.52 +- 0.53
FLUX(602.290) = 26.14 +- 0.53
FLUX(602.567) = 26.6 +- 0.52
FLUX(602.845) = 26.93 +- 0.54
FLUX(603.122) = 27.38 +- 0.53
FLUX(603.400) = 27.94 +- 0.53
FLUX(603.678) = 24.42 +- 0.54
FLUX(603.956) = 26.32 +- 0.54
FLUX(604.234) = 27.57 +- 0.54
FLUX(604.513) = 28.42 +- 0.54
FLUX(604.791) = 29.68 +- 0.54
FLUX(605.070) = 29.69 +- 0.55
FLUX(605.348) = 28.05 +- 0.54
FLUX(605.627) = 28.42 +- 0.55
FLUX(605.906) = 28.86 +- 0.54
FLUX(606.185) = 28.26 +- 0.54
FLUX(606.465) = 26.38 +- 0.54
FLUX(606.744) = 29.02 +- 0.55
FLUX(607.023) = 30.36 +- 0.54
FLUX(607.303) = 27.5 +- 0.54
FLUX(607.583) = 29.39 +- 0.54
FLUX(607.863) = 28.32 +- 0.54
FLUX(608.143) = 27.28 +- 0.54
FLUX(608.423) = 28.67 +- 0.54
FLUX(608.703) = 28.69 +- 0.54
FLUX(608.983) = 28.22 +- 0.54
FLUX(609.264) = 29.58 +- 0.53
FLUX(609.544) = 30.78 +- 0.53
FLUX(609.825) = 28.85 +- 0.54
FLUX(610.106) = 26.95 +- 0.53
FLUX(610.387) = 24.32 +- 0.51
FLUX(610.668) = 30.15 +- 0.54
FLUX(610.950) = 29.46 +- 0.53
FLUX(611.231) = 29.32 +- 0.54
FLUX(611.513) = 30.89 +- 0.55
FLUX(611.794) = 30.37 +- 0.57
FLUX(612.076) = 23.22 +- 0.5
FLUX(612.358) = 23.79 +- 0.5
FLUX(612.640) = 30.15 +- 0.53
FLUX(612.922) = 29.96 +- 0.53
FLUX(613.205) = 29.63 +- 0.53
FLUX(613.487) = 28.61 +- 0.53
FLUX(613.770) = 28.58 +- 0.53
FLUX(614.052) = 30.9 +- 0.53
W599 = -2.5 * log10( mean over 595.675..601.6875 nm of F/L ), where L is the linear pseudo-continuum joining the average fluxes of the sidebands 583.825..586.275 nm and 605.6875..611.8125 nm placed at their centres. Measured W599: 0.16 mag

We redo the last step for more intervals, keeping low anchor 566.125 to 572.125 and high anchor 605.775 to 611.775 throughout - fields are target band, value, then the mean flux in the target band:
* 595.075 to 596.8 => 0.28 mag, 21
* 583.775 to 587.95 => 0.16 mag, 22.5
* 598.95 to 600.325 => 0.12 mag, 24.7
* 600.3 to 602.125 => 0.13 mag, 24.7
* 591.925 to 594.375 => 0.29 mag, 20.6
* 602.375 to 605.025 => 0.03 mag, 27.3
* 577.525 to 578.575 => -0.05 mag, 26.4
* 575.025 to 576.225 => -0.11 mag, 27.5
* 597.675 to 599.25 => 0.19 mag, 23.1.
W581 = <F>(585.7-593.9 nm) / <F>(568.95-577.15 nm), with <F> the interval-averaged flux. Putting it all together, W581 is 0.65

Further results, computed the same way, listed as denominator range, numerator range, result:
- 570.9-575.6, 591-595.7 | 0.77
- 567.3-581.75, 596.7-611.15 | 1.01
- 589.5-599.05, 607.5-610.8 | 1.43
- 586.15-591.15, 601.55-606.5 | 1.80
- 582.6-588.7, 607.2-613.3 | 1.28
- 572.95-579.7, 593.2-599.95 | 0.83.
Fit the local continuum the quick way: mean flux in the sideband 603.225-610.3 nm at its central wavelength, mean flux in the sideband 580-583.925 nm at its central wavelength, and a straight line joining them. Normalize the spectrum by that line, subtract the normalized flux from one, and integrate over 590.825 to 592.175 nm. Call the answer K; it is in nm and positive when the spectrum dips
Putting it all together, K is 0.42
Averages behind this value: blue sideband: 27.1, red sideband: 28.3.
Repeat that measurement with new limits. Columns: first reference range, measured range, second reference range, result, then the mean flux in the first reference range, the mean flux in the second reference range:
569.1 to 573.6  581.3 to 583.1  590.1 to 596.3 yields -0.25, 25.6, 19.9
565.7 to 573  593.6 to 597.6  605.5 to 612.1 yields 0.84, 24.3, 28.6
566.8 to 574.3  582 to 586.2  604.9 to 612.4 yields 0.17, 24.9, 28.4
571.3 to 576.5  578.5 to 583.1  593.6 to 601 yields -0.38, 26.6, 22.6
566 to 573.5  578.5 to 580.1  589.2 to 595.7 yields -0.44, 24.5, 18.3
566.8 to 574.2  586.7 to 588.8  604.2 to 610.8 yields 0.74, 24.9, 28.5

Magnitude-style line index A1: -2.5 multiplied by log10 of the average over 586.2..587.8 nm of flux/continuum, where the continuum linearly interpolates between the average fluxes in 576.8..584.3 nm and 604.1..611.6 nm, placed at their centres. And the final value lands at 0.34 mag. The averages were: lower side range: 26.9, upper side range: 28.6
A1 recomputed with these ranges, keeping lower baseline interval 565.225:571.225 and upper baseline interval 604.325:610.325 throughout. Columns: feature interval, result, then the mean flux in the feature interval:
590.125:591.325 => 0.483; 17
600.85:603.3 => 0.088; 25.8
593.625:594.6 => 0.209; 22.3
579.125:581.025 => -0.156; 29.2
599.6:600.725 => 0.133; 24.5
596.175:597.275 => 0.248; 21.7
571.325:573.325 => -0.065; 25.9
